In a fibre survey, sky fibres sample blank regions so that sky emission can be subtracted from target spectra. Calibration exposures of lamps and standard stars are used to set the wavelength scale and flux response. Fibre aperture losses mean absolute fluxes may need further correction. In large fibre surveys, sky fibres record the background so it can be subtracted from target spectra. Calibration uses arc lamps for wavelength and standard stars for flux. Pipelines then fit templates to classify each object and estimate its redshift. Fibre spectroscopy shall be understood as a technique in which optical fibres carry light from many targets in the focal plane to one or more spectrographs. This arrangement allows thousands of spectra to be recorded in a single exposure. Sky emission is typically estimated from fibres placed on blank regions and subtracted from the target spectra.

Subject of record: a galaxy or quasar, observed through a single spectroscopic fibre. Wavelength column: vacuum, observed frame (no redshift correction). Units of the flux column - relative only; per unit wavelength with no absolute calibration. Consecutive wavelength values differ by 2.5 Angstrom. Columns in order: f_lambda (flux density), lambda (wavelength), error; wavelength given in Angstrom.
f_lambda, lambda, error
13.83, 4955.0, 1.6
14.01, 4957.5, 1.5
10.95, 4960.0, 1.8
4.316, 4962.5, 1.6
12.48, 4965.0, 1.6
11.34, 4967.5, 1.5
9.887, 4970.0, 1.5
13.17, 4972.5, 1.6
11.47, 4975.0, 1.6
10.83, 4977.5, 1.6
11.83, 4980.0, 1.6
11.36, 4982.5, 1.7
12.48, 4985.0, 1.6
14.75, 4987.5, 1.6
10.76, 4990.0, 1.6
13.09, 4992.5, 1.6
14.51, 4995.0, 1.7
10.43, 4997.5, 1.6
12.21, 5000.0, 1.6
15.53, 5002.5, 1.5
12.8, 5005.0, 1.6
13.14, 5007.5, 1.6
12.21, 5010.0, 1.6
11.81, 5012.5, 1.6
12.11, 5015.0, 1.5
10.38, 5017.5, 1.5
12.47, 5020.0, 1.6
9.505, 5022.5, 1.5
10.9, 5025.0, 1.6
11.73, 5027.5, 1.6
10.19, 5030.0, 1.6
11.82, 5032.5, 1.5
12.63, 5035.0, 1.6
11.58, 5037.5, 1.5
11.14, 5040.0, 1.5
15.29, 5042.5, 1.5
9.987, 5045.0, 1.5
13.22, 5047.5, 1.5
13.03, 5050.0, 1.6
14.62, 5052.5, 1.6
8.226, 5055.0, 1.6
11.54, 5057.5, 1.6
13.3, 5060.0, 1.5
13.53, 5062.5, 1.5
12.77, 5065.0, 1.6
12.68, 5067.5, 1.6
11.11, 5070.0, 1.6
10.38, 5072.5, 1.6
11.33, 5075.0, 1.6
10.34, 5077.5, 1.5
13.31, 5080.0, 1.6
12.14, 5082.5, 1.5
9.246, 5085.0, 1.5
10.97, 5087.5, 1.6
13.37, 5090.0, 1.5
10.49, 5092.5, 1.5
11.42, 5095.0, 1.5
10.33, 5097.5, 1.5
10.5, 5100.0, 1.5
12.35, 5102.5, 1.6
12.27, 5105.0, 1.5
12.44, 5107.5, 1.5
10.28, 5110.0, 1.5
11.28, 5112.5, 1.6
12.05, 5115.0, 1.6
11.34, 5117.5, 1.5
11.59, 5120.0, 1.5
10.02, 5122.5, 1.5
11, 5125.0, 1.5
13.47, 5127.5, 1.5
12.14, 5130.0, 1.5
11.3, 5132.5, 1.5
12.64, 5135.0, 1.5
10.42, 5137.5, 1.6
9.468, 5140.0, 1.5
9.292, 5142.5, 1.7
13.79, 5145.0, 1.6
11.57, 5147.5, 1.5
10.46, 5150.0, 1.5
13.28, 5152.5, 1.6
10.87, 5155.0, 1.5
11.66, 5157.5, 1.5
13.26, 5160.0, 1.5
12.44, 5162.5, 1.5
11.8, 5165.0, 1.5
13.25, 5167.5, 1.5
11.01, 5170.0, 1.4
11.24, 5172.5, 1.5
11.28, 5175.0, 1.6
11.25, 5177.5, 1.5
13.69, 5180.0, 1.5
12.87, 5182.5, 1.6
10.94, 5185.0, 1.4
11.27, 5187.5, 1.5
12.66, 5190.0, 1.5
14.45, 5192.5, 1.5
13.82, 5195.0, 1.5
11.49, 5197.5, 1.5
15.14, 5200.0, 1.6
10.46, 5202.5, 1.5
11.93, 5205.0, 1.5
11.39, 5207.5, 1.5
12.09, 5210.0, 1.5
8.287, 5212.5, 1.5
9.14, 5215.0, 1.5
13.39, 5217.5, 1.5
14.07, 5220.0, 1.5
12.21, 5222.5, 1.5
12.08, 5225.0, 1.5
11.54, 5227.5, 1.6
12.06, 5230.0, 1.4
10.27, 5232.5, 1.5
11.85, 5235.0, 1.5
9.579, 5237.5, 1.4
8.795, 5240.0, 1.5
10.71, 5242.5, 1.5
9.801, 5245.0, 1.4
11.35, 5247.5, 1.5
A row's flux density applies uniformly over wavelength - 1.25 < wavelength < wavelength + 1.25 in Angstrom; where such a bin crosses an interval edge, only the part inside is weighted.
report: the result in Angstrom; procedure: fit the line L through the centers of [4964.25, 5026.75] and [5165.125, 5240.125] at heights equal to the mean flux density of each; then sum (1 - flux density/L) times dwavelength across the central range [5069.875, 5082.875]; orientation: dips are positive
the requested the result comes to 0.6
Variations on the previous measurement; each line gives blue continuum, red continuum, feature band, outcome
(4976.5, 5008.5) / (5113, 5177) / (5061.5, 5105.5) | 1.7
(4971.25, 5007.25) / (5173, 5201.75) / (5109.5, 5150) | 3.9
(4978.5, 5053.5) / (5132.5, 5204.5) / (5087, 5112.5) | 1.4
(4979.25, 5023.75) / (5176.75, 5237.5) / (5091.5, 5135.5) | 2.3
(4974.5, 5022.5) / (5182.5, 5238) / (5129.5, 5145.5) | 1.2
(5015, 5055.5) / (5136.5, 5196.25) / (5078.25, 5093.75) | 0.4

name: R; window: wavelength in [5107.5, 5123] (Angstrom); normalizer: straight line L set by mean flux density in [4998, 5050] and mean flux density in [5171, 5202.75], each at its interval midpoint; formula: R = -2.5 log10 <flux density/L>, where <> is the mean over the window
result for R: 0.09 mag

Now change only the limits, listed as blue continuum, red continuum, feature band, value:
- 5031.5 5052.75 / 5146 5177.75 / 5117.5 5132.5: 0.04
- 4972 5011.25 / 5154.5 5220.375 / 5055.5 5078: 0.05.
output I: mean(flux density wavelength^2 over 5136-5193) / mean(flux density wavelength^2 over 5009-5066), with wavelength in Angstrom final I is 1.04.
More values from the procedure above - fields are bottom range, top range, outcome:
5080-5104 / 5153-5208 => 1.12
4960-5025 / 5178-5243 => 1.09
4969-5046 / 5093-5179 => 1.01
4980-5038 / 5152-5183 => 1.06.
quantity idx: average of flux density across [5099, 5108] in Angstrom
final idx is 11.9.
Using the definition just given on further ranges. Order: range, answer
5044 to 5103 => 11.7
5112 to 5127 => 11.3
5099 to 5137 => 11.6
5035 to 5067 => 12.4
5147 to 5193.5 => 12.1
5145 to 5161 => 12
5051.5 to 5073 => 12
